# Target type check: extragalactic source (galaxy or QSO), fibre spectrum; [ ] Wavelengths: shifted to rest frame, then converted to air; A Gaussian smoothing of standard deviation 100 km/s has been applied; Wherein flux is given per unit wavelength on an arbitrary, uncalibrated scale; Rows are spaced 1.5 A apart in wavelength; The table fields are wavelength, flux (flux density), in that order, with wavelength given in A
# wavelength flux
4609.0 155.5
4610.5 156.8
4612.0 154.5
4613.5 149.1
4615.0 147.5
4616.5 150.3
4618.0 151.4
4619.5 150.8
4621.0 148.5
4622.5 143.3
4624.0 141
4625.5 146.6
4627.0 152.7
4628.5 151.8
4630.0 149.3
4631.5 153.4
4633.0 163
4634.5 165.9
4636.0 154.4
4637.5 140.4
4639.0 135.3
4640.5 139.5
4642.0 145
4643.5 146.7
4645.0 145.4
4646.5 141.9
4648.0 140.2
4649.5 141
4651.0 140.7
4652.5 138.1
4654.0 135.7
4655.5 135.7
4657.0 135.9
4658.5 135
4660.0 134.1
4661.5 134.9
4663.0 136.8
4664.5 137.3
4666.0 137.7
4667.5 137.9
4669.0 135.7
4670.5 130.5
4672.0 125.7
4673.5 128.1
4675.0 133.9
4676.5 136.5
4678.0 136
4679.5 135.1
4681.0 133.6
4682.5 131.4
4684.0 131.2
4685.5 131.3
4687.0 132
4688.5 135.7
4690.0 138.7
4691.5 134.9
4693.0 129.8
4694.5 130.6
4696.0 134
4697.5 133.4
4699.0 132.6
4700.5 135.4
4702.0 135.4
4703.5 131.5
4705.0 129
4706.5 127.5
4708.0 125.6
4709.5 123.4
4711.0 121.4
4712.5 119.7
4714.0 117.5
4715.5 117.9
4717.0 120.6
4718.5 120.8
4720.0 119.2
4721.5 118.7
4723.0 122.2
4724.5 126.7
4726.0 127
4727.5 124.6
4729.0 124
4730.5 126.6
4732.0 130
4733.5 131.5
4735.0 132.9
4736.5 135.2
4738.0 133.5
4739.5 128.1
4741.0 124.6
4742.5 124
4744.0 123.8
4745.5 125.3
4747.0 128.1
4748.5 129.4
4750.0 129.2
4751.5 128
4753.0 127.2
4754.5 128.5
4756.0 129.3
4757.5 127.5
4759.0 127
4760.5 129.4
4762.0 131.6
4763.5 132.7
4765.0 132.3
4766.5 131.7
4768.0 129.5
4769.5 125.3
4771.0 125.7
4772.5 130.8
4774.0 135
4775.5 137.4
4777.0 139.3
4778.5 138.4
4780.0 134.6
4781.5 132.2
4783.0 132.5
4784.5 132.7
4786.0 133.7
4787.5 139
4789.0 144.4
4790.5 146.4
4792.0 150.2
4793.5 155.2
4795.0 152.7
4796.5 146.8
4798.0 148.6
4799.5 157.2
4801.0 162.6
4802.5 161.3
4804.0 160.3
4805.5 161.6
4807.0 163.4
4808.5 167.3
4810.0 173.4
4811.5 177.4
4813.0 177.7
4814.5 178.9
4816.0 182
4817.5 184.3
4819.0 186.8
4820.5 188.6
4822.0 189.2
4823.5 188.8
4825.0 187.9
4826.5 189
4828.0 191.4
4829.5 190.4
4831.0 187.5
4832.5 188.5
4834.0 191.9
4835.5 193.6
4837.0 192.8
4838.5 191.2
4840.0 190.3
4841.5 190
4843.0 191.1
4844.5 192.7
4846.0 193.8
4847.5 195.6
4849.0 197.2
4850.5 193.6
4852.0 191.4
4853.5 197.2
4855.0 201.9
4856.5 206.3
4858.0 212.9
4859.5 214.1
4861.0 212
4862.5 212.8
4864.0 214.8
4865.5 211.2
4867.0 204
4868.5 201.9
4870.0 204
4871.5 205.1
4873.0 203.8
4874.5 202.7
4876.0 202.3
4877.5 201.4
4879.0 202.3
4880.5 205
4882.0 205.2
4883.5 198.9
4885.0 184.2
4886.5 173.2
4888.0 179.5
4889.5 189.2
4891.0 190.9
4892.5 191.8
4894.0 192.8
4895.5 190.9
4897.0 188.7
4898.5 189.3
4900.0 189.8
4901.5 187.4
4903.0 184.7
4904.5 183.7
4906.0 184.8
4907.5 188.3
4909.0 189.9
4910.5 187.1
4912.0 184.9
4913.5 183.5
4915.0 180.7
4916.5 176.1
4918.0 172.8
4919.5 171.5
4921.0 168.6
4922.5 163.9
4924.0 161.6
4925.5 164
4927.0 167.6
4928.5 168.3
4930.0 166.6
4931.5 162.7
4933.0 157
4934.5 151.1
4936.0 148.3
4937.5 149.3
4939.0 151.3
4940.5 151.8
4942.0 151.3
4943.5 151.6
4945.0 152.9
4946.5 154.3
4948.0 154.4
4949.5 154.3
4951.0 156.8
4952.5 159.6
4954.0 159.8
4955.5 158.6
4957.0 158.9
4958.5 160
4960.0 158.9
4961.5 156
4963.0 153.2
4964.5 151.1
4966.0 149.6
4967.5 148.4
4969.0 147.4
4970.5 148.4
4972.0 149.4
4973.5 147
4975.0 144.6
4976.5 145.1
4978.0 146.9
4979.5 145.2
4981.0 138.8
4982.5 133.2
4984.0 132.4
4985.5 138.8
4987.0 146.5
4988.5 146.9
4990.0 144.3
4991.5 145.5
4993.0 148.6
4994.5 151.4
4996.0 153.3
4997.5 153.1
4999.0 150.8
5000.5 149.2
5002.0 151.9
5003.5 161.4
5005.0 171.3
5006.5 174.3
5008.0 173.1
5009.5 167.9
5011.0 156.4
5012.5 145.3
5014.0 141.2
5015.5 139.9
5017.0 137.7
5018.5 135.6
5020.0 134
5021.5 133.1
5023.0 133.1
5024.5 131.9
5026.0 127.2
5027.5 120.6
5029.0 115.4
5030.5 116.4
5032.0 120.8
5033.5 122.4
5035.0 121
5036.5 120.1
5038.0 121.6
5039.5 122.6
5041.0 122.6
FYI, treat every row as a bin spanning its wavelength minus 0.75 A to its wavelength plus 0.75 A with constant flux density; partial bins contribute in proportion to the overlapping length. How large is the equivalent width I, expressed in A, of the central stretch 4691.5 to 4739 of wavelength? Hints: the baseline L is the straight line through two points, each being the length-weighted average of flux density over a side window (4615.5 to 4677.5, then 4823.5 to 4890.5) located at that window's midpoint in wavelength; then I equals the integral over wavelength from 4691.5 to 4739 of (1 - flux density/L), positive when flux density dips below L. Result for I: 9.8 A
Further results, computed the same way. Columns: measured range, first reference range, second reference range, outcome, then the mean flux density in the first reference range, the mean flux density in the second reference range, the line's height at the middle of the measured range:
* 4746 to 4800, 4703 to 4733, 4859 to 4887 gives 5.9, 124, 203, 152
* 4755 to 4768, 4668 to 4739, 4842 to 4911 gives 1.9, 129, 197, 152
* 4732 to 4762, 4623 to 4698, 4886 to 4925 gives 5.0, 139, 182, 154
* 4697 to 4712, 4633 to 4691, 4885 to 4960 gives 1.5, 138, 171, 143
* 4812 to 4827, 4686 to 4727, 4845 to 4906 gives -0.9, 127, 198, 174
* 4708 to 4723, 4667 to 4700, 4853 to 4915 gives 2.4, 133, 196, 143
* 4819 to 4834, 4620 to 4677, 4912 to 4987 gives -3.9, 142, 156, 150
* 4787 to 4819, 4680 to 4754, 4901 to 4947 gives -3.8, 128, 168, 145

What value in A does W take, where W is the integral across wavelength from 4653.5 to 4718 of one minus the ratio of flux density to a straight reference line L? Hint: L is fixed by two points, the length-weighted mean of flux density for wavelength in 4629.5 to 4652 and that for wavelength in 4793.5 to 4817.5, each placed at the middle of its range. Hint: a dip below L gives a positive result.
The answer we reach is 8.6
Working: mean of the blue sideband 147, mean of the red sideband 165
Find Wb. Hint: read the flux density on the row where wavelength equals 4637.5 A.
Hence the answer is 140.4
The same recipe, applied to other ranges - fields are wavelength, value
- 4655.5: 135.7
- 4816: 182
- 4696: 134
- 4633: 163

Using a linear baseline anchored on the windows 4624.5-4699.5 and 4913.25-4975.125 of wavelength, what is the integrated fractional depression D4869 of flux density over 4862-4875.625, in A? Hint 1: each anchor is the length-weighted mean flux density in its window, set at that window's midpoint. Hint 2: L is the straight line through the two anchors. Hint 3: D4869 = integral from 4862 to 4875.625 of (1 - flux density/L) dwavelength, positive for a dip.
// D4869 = -4.8 A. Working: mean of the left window 139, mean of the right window 158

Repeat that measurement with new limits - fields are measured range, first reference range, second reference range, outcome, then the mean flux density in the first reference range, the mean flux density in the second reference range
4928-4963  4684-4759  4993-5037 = -4.41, 128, 142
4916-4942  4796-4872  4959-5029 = 0.34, 188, 147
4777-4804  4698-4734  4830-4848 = 3.28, 125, 192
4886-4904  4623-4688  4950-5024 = -4.97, 140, 150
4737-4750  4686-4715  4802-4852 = 1.85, 130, 185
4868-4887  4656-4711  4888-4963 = -4.35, 133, 170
